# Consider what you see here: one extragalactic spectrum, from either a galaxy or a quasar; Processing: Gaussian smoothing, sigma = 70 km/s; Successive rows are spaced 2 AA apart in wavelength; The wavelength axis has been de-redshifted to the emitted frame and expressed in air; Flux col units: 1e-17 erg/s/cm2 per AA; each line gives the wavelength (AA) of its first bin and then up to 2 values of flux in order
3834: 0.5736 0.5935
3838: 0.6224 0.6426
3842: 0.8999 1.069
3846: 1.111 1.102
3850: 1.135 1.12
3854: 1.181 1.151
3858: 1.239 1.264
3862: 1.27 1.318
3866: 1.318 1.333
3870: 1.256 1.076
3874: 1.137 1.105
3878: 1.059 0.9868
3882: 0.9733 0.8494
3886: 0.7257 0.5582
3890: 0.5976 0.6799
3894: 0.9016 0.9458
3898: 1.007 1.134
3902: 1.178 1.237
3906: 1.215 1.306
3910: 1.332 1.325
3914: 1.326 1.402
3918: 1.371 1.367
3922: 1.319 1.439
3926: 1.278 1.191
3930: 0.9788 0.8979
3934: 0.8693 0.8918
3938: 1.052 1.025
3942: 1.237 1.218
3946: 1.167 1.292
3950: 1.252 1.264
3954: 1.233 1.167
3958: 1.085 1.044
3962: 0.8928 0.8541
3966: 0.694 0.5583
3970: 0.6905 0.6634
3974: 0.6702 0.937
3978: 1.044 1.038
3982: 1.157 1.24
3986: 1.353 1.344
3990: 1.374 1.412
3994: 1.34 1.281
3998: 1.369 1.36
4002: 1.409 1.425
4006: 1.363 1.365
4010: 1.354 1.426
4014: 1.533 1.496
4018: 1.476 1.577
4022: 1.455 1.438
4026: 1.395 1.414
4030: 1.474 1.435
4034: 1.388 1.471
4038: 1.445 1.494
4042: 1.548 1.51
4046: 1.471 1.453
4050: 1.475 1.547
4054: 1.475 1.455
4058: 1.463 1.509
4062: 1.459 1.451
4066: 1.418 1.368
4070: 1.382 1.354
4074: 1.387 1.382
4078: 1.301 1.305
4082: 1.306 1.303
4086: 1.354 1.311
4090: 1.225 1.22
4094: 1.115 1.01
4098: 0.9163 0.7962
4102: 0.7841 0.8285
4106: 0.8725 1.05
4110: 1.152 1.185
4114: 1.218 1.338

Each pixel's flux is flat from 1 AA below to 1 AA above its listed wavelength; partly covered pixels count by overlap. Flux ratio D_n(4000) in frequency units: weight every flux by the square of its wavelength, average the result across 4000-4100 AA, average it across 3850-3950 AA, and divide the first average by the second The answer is 1.33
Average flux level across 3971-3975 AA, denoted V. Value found 0.667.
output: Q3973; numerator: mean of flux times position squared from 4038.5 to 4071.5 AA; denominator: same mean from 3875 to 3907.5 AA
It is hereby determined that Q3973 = 1.7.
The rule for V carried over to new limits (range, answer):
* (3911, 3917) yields 1.35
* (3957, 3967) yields 0.914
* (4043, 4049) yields 1.48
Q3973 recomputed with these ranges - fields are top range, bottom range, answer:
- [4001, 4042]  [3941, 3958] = 1.23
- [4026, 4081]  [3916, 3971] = 1.39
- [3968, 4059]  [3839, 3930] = 1.28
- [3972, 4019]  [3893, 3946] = 1.14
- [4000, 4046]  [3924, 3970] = 1.43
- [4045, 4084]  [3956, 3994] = 1.46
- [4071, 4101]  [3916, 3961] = 1.12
